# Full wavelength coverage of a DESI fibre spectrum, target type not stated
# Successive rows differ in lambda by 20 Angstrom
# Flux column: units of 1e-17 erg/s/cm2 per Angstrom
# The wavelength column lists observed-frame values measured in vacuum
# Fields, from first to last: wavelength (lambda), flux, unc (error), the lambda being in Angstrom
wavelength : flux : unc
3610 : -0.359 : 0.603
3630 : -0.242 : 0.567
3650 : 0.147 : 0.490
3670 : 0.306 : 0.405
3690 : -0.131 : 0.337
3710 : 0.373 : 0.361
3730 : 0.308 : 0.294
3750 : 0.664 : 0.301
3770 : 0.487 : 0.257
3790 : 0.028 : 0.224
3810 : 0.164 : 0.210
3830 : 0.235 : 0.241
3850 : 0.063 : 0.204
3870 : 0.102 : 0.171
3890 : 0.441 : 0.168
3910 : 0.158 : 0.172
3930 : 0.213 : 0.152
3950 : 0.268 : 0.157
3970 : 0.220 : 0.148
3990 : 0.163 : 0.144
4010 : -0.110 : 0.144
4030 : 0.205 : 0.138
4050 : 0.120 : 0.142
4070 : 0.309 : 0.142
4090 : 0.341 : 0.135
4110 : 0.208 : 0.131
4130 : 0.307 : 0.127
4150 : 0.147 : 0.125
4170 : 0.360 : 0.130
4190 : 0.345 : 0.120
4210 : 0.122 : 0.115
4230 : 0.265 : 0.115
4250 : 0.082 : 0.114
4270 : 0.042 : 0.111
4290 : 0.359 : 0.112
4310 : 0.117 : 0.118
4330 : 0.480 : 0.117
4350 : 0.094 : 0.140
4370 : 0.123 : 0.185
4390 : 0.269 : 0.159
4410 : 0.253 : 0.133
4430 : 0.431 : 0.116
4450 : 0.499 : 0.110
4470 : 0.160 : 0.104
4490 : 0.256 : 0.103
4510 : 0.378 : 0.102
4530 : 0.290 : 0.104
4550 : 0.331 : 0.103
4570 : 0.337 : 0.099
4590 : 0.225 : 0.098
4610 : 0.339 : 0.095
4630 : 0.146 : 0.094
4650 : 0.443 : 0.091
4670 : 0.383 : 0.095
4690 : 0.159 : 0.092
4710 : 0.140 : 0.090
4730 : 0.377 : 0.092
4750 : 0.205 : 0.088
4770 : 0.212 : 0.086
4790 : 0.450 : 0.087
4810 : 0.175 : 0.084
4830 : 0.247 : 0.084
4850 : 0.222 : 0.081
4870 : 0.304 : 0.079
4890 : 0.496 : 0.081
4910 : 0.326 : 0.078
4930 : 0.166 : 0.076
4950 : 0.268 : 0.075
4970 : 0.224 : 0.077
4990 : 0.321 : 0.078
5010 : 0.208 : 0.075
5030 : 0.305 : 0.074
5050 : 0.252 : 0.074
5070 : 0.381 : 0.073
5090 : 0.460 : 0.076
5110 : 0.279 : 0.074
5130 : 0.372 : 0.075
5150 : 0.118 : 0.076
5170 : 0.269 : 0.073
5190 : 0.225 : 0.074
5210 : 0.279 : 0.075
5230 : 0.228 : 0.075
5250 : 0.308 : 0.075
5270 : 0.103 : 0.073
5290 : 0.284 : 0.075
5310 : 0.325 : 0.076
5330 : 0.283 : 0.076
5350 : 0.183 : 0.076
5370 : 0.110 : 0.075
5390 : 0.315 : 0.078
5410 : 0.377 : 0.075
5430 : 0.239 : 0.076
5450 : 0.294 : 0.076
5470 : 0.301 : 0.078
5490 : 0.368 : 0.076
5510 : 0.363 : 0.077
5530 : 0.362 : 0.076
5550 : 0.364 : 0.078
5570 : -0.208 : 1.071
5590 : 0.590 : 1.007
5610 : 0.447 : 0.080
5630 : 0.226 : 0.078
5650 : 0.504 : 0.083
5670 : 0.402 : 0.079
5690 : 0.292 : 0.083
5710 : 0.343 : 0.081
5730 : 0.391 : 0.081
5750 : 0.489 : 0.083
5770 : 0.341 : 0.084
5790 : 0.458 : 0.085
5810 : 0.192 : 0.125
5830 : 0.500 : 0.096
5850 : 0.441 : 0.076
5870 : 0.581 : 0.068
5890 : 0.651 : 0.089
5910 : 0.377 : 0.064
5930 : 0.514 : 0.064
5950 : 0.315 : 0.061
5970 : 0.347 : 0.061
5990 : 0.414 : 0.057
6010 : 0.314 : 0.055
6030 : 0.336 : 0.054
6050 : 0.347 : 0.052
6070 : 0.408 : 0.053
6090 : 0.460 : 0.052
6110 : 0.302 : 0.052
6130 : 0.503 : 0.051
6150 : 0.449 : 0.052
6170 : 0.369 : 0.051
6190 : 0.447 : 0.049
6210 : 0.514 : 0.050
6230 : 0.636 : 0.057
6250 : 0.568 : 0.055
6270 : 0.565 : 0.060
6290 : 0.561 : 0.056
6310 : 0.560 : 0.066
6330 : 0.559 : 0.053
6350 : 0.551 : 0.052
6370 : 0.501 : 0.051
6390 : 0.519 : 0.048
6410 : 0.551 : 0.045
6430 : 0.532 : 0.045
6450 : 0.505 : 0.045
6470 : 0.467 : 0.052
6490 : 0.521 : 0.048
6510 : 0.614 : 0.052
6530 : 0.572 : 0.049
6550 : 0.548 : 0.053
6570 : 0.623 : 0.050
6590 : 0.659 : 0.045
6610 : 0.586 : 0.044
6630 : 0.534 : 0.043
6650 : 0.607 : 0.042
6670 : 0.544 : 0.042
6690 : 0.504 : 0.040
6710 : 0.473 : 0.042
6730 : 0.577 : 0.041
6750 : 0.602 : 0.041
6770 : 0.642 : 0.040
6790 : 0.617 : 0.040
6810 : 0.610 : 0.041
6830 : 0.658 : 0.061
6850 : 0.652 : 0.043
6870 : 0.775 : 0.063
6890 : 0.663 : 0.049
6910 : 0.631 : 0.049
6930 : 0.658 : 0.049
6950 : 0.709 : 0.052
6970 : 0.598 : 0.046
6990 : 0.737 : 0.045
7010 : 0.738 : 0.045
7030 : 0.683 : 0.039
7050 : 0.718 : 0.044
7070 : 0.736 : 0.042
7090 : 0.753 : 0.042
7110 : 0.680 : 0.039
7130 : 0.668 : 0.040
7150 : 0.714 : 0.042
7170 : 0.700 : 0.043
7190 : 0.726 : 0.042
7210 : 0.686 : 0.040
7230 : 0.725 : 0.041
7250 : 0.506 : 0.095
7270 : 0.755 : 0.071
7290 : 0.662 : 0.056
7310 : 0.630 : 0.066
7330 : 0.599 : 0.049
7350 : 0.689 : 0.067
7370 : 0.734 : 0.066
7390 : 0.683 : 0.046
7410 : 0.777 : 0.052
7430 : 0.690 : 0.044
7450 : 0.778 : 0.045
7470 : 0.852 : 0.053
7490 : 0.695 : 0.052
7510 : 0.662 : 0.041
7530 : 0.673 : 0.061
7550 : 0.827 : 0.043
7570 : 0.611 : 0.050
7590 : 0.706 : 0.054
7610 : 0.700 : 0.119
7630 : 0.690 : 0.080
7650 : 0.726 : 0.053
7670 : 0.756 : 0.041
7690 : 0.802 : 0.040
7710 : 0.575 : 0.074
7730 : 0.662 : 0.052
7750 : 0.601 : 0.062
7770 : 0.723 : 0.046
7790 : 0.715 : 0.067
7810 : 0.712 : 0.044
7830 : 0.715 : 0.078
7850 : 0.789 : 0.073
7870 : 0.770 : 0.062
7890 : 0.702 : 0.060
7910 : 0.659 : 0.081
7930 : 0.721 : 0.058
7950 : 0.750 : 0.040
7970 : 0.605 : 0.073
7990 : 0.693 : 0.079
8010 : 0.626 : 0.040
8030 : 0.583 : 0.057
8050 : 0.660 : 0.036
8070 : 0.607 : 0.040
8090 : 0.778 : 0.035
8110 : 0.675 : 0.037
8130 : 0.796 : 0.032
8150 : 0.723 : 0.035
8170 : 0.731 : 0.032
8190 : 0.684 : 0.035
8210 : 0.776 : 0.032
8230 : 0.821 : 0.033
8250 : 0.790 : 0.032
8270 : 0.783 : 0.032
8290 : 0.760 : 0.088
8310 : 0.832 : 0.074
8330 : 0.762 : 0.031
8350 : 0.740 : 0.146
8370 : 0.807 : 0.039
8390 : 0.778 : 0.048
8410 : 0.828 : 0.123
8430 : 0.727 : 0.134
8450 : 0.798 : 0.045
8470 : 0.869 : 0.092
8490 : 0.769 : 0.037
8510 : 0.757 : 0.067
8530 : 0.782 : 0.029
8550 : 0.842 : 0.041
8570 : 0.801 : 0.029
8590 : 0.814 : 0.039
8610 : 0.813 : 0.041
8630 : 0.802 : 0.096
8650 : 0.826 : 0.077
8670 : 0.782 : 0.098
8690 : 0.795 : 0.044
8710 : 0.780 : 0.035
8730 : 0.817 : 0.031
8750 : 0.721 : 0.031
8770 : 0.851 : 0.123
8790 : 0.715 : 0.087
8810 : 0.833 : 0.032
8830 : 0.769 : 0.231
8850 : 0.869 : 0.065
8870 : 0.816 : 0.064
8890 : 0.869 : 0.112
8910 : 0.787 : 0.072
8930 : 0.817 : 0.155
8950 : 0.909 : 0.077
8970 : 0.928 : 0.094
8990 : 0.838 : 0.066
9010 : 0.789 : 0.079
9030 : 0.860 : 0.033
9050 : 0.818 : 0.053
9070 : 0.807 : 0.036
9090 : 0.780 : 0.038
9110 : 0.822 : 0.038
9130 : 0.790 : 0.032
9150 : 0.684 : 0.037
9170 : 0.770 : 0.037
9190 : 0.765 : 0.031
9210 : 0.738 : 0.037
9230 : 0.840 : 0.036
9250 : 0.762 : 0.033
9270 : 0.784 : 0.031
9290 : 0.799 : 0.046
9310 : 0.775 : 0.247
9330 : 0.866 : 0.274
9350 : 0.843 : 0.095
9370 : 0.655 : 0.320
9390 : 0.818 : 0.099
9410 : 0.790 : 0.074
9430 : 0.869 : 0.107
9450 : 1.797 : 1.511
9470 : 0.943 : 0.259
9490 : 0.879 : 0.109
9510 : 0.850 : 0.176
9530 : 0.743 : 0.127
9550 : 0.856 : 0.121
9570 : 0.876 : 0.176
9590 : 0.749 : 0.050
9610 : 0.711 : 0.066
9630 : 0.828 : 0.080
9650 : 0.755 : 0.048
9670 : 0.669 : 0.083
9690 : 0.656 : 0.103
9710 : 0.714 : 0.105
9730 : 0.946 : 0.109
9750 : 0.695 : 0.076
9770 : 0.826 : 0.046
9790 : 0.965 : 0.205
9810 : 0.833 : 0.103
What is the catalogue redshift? 0.551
